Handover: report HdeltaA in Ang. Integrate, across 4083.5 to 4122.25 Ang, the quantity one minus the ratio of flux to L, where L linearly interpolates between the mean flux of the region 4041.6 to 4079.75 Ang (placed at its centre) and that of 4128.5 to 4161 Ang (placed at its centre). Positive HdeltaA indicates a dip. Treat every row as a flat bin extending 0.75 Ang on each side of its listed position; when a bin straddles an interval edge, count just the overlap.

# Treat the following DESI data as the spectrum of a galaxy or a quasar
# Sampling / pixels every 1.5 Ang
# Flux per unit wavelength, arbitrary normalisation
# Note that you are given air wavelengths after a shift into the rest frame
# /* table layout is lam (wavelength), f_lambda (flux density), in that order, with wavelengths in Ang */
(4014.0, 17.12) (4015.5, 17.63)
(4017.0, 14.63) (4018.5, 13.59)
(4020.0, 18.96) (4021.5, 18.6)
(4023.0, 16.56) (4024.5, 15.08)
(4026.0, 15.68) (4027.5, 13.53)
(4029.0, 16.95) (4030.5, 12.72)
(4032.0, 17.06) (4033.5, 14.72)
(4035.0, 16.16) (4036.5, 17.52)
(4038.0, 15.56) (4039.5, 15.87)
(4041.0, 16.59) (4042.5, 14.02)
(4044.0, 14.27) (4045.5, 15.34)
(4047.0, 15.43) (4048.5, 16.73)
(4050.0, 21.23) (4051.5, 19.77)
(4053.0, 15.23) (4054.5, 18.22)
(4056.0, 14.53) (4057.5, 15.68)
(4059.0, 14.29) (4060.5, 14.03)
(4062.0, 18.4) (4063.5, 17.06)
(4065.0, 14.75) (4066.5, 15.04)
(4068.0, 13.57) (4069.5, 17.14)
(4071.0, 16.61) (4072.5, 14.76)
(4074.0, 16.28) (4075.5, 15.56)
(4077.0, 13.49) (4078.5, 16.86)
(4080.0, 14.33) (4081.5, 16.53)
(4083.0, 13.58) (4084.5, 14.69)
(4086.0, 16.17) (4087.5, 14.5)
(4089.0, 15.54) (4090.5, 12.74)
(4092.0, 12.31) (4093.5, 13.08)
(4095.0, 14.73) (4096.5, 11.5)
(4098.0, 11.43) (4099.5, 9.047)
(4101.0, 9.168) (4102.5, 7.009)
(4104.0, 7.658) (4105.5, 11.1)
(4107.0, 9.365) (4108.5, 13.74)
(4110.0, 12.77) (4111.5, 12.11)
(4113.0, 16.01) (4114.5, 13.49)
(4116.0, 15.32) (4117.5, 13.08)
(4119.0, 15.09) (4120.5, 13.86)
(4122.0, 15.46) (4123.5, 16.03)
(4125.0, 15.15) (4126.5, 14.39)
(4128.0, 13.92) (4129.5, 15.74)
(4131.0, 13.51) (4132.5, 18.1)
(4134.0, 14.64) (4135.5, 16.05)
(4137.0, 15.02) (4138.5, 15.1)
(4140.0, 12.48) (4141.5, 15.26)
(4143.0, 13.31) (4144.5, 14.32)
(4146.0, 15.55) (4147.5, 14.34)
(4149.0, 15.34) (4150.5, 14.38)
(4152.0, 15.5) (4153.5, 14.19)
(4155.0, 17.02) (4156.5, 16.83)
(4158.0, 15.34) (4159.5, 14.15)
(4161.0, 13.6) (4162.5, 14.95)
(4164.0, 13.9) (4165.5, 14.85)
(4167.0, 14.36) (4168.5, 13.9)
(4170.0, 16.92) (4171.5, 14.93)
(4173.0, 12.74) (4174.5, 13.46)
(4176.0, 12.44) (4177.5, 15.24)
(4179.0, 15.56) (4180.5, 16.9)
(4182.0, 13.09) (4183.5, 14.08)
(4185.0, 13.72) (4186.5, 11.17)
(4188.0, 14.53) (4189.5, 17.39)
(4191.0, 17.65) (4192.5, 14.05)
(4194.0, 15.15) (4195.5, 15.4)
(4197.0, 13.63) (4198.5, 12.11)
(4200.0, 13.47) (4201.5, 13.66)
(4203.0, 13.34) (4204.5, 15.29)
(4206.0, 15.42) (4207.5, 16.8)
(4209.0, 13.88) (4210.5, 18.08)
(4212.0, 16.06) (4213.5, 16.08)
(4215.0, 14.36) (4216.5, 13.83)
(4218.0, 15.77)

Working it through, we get 6.9 Ang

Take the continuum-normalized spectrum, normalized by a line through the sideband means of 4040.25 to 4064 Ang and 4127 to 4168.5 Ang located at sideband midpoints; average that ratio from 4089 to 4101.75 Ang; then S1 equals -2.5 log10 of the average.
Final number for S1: 0.29 mag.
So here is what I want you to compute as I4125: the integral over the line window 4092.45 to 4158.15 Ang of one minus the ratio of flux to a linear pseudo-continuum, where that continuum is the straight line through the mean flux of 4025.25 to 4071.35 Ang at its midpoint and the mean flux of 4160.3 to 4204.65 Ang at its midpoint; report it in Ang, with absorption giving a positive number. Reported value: 5.4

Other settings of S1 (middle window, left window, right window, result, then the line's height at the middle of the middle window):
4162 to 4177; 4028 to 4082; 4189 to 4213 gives 0.07 mag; 15.2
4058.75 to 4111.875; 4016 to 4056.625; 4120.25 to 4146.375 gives 0.14 mag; 15.5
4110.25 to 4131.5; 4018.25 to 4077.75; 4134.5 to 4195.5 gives 0.05 mag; 15.2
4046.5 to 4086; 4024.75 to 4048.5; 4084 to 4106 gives -0.16 mag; 13.7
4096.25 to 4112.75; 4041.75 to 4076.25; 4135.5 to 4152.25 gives 0.40 mag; 15.3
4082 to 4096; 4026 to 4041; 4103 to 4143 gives 0.03 mag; 14.6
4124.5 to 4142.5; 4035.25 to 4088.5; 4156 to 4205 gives 0.01 mag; 15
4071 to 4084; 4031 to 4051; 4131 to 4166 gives 0.04 mag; 15.8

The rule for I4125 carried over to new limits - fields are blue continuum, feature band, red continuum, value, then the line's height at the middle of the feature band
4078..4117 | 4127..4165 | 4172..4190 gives -3.60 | 13.6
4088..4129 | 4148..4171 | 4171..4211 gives -1.88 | 13.9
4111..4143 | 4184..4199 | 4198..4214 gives 0.40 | 14.9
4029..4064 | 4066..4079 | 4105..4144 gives 0.03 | 15.5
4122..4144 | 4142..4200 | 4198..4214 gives 1.23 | 14.9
